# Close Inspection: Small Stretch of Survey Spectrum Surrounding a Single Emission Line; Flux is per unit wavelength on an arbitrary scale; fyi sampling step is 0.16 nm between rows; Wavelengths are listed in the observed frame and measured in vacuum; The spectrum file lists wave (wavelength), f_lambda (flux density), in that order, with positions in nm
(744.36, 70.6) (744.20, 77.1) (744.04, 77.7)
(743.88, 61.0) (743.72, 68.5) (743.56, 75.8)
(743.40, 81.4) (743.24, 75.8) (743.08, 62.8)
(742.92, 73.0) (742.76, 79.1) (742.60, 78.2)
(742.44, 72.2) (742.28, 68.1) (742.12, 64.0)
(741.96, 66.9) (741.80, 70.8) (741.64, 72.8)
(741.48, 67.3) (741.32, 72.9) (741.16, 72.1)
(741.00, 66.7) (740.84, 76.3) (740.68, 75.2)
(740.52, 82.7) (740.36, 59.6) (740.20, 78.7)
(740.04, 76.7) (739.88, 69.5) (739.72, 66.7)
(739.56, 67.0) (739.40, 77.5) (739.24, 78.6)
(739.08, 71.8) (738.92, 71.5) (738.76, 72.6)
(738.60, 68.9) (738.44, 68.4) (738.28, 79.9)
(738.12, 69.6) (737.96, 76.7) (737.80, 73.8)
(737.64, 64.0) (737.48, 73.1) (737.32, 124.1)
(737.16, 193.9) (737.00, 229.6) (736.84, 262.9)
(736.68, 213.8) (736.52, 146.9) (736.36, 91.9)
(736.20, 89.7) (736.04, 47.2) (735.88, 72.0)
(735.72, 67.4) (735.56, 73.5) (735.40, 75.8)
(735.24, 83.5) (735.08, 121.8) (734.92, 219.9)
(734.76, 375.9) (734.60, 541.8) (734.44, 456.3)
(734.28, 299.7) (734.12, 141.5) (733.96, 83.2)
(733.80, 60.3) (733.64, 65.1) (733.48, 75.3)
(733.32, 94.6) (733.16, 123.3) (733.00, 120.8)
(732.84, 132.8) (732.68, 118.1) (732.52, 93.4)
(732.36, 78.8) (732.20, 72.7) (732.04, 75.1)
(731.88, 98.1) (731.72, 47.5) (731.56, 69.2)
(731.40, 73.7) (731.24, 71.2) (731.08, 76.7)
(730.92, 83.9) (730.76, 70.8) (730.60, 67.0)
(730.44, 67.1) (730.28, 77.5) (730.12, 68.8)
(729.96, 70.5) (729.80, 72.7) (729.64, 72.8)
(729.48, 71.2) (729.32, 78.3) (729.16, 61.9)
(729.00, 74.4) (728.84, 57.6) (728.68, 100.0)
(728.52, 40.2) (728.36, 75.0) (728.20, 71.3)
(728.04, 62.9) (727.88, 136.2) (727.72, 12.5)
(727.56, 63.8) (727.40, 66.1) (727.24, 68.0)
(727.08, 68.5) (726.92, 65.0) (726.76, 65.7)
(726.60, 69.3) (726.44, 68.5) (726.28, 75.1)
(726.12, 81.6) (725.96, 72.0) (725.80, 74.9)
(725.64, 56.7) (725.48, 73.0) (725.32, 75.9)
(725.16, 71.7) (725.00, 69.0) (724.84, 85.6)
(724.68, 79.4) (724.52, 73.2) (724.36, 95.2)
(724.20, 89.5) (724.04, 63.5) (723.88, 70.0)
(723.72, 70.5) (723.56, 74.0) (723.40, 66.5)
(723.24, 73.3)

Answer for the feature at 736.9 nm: [N II] 6583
